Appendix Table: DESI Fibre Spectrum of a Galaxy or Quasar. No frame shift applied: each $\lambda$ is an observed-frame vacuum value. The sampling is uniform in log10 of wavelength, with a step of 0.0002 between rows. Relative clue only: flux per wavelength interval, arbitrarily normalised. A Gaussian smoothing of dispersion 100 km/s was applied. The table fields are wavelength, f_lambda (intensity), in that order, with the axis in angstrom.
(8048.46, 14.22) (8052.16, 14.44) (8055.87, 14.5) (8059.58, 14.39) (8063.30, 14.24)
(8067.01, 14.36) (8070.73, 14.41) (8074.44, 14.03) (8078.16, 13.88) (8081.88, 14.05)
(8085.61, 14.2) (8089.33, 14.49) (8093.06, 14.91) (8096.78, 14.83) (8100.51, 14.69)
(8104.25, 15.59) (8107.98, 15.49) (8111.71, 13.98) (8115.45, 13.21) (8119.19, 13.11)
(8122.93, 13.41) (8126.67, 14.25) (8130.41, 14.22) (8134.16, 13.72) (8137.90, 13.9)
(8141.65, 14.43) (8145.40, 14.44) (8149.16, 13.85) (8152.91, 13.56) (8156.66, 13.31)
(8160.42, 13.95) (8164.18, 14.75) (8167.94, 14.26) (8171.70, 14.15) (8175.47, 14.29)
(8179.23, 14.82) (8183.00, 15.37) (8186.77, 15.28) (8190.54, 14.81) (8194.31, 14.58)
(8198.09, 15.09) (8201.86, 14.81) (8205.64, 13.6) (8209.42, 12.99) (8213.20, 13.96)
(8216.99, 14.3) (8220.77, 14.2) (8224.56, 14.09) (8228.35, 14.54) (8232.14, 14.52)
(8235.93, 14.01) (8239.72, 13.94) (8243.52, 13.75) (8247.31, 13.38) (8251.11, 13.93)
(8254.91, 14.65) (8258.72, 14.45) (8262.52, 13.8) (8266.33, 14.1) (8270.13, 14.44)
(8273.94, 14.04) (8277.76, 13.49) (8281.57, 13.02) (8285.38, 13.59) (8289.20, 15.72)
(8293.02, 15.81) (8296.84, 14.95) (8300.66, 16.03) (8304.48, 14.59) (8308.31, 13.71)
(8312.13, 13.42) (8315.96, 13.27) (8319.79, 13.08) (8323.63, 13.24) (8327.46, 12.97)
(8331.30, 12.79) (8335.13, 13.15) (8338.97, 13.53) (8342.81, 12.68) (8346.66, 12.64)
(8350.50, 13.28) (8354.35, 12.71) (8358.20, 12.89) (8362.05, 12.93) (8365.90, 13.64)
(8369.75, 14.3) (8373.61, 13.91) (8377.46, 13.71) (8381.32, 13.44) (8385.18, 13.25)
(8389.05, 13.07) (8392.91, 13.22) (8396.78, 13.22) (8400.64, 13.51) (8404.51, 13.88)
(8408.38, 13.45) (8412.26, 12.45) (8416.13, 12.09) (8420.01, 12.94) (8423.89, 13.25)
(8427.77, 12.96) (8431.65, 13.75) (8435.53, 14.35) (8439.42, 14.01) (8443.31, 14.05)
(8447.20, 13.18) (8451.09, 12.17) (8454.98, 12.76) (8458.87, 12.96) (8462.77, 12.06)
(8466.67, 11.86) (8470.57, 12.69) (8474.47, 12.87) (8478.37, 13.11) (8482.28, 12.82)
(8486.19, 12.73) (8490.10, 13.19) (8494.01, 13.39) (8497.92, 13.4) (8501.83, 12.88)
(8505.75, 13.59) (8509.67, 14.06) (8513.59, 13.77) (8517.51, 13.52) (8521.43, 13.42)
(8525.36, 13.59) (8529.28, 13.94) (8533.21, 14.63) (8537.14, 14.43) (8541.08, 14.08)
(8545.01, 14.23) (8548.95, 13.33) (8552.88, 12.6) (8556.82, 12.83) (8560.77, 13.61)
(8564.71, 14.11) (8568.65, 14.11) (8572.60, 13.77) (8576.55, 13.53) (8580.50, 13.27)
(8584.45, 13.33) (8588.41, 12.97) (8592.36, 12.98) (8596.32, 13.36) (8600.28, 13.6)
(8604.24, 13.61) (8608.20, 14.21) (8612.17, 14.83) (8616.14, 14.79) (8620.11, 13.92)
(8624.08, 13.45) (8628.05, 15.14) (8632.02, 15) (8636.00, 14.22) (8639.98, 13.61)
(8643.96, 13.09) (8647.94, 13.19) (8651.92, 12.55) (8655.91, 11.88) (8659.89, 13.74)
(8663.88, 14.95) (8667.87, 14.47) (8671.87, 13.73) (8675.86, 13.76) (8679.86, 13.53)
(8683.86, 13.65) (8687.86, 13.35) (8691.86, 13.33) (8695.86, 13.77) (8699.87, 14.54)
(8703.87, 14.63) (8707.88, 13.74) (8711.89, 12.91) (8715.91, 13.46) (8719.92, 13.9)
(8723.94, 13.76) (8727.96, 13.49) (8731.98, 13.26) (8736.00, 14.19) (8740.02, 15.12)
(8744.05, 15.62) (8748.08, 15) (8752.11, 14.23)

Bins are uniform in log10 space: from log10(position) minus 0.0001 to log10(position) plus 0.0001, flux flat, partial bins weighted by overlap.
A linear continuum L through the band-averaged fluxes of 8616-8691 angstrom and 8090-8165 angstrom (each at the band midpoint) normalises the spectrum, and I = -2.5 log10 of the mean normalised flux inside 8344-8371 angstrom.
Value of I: 0.07 mag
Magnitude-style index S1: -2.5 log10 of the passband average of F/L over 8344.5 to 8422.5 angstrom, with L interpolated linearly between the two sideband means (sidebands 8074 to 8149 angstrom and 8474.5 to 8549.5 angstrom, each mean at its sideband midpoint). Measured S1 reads 0.05 mag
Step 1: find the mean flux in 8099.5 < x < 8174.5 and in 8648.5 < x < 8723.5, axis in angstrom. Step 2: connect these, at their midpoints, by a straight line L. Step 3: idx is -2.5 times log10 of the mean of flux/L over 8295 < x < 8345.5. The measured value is 0.03 mag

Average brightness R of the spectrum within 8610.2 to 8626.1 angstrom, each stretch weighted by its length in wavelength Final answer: 14.2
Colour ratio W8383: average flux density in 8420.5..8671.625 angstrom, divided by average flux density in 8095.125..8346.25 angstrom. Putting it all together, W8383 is 0.96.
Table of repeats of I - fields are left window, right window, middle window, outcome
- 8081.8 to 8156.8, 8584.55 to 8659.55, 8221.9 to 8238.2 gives -0.02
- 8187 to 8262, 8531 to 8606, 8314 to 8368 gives 0.08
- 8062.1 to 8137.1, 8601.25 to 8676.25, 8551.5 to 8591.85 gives 0.04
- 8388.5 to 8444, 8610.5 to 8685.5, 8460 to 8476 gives 0.09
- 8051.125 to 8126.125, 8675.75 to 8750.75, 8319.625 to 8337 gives 0.09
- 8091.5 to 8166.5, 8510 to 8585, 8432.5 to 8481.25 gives 0.06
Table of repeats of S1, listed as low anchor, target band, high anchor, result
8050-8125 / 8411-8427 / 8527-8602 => 0.09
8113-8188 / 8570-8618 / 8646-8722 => 0.00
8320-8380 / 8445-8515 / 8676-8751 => 0.04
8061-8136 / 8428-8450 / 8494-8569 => 0.01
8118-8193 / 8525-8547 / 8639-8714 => -0.03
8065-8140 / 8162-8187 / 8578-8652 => -0.04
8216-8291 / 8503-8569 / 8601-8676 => 0.02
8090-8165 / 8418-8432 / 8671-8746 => 0.07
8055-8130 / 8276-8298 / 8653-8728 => -0.02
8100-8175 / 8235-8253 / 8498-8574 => 0.02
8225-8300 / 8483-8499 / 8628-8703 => 0.07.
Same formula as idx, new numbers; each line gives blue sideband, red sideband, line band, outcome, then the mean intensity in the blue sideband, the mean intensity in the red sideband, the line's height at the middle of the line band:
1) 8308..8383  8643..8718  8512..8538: -0.04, 13.3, 13.6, 13.4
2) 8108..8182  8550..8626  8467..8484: 0.08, 14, 13.6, 13.7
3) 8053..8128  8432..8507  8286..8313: -0.10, 14.3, 13.1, 13.6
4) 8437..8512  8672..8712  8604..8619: -0.07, 13.1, 13.8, 13.5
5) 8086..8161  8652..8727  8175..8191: -0.06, 14.2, 13.7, 14.1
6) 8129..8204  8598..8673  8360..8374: 0.04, 14.4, 13.9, 14.2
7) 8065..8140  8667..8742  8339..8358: 0.09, 14.2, 13.8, 14.1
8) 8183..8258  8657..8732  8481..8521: 0.05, 14.3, 13.8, 14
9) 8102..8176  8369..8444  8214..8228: -0.03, 14.1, 13.4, 13.9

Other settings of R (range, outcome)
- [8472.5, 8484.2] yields 12.9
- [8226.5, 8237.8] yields 14.4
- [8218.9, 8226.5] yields 14.1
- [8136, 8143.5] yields 14.2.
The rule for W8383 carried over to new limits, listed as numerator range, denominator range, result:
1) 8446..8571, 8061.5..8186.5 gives 0.93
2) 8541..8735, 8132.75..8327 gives 0.97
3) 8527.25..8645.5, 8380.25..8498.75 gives 1.06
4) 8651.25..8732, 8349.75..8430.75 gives 1.03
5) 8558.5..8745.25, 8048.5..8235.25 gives 0.97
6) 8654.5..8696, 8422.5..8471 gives 1.04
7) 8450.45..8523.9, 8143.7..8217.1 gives 0.91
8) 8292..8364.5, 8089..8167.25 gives 0.95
